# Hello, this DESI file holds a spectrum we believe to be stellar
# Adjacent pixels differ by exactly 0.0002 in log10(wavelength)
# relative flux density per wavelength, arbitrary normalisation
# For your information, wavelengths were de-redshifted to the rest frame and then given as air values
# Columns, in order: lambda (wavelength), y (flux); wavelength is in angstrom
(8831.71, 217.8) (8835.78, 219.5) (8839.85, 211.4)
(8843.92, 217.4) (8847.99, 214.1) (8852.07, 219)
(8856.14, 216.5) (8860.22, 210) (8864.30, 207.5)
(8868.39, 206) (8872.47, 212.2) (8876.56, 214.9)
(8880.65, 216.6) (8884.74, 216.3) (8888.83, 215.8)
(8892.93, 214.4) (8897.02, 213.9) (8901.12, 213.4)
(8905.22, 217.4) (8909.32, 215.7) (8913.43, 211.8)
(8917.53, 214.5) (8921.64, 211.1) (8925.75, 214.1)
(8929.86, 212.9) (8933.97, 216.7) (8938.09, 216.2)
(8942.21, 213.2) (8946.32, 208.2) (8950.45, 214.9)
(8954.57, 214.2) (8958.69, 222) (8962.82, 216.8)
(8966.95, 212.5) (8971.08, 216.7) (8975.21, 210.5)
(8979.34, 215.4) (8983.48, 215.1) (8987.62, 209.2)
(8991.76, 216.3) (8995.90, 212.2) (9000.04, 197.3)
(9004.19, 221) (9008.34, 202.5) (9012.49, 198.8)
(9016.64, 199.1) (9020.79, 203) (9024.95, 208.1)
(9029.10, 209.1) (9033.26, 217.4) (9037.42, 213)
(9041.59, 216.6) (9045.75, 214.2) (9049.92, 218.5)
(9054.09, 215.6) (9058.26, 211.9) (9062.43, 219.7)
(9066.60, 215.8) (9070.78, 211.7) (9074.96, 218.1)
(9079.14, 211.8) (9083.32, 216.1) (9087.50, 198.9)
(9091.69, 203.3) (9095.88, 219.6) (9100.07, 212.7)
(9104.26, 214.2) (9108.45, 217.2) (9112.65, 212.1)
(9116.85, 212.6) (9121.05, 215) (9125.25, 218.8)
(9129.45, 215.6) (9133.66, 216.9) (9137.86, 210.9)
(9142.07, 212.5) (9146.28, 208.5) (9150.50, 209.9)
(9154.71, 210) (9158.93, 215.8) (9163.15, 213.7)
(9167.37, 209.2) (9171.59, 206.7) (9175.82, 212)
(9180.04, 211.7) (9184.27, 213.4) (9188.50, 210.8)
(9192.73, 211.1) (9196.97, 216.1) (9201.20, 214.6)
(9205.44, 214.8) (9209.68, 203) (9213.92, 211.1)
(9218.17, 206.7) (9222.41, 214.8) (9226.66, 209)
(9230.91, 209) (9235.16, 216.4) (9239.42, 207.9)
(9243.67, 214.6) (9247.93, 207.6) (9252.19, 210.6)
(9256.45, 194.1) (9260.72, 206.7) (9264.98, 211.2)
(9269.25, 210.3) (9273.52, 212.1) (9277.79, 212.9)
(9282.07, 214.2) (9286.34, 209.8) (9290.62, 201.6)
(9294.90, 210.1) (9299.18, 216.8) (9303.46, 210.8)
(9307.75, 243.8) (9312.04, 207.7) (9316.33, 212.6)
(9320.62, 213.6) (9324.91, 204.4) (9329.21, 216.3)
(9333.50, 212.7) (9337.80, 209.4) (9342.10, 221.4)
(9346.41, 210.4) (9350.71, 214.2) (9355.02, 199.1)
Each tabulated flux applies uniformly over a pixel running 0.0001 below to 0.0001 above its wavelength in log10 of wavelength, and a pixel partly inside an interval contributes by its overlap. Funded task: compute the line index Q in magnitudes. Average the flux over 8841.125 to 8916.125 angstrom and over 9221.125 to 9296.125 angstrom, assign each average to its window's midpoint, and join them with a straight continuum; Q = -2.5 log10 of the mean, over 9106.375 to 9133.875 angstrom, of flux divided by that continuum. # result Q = -0.02 mag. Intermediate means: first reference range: 214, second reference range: 210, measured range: 215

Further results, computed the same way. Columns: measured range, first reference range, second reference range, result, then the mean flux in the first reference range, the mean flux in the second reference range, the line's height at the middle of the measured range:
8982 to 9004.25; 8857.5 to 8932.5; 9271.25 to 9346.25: 0.01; 213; 213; 213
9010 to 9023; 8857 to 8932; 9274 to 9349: 0.07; 213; 213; 213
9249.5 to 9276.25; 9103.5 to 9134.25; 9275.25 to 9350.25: 0.03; 215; 213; 214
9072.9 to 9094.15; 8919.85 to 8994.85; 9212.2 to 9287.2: 0.01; 214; 210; 212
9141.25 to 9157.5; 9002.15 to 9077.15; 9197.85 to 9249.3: 0.01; 212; 211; 211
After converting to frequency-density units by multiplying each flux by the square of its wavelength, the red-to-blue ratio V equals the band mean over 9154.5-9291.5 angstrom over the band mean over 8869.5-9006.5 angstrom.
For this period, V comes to 1.0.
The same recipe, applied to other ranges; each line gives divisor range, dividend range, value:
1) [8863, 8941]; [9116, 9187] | 1.05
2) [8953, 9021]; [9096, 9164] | 1.05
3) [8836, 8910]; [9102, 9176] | 1.05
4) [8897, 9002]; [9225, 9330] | 1.06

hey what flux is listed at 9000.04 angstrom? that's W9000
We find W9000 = 197.3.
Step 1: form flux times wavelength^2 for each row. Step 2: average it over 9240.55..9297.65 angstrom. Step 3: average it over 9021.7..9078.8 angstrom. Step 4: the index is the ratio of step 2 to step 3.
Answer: 1.0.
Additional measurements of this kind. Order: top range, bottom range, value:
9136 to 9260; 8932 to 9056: 1.04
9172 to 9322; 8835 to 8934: 1.07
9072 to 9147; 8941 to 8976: 1.03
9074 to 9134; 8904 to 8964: 1.03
